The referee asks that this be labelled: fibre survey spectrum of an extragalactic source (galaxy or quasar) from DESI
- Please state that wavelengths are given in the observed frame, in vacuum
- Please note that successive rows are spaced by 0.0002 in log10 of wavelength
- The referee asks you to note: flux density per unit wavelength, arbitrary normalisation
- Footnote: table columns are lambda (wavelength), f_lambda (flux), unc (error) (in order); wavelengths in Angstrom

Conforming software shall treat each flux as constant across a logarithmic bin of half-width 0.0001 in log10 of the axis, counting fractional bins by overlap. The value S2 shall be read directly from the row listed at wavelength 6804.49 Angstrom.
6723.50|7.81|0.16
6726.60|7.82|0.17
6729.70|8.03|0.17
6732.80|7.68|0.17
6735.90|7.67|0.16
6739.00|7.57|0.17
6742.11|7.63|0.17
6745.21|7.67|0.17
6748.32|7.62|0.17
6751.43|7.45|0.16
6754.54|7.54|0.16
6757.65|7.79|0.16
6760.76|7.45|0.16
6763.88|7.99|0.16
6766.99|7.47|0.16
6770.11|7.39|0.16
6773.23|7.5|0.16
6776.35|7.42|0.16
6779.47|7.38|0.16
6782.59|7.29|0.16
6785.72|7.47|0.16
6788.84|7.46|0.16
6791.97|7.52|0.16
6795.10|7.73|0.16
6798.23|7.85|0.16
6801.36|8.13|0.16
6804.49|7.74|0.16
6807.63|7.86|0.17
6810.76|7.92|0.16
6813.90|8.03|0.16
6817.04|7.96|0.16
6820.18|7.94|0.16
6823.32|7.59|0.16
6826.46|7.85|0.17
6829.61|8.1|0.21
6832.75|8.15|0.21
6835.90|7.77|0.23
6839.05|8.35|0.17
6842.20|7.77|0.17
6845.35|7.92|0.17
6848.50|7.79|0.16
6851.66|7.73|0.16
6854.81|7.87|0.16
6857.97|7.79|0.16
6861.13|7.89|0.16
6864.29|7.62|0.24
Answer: 7.74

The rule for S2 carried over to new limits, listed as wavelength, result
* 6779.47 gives 7.38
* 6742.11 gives 7.63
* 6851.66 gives 7.73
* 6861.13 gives 7.89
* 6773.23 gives 7.5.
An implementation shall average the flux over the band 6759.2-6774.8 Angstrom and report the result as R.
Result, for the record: 7.56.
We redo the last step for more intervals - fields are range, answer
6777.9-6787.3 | 7.38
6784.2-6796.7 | 7.55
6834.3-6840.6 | 8.05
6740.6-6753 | 7.59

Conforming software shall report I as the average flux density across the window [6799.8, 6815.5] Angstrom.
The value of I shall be 7.94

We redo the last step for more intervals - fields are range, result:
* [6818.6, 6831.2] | 7.87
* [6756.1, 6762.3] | 7.62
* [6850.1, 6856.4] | 7.8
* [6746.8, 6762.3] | 7.57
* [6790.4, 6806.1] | 7.79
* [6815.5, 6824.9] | 7.83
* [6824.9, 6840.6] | 8.04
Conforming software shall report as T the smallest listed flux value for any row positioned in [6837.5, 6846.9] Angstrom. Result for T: 7.77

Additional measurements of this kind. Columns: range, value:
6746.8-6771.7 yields 7.39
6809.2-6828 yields 7.59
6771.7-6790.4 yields 7.29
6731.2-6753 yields 7.45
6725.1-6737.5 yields 7.67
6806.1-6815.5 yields 7.86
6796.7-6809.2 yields 7.74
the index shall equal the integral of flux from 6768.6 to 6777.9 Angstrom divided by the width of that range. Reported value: 7.44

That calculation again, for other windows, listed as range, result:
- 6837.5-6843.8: 8.06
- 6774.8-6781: 7.4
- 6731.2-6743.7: 7.64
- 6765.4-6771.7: 7.43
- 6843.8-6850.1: 7.85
